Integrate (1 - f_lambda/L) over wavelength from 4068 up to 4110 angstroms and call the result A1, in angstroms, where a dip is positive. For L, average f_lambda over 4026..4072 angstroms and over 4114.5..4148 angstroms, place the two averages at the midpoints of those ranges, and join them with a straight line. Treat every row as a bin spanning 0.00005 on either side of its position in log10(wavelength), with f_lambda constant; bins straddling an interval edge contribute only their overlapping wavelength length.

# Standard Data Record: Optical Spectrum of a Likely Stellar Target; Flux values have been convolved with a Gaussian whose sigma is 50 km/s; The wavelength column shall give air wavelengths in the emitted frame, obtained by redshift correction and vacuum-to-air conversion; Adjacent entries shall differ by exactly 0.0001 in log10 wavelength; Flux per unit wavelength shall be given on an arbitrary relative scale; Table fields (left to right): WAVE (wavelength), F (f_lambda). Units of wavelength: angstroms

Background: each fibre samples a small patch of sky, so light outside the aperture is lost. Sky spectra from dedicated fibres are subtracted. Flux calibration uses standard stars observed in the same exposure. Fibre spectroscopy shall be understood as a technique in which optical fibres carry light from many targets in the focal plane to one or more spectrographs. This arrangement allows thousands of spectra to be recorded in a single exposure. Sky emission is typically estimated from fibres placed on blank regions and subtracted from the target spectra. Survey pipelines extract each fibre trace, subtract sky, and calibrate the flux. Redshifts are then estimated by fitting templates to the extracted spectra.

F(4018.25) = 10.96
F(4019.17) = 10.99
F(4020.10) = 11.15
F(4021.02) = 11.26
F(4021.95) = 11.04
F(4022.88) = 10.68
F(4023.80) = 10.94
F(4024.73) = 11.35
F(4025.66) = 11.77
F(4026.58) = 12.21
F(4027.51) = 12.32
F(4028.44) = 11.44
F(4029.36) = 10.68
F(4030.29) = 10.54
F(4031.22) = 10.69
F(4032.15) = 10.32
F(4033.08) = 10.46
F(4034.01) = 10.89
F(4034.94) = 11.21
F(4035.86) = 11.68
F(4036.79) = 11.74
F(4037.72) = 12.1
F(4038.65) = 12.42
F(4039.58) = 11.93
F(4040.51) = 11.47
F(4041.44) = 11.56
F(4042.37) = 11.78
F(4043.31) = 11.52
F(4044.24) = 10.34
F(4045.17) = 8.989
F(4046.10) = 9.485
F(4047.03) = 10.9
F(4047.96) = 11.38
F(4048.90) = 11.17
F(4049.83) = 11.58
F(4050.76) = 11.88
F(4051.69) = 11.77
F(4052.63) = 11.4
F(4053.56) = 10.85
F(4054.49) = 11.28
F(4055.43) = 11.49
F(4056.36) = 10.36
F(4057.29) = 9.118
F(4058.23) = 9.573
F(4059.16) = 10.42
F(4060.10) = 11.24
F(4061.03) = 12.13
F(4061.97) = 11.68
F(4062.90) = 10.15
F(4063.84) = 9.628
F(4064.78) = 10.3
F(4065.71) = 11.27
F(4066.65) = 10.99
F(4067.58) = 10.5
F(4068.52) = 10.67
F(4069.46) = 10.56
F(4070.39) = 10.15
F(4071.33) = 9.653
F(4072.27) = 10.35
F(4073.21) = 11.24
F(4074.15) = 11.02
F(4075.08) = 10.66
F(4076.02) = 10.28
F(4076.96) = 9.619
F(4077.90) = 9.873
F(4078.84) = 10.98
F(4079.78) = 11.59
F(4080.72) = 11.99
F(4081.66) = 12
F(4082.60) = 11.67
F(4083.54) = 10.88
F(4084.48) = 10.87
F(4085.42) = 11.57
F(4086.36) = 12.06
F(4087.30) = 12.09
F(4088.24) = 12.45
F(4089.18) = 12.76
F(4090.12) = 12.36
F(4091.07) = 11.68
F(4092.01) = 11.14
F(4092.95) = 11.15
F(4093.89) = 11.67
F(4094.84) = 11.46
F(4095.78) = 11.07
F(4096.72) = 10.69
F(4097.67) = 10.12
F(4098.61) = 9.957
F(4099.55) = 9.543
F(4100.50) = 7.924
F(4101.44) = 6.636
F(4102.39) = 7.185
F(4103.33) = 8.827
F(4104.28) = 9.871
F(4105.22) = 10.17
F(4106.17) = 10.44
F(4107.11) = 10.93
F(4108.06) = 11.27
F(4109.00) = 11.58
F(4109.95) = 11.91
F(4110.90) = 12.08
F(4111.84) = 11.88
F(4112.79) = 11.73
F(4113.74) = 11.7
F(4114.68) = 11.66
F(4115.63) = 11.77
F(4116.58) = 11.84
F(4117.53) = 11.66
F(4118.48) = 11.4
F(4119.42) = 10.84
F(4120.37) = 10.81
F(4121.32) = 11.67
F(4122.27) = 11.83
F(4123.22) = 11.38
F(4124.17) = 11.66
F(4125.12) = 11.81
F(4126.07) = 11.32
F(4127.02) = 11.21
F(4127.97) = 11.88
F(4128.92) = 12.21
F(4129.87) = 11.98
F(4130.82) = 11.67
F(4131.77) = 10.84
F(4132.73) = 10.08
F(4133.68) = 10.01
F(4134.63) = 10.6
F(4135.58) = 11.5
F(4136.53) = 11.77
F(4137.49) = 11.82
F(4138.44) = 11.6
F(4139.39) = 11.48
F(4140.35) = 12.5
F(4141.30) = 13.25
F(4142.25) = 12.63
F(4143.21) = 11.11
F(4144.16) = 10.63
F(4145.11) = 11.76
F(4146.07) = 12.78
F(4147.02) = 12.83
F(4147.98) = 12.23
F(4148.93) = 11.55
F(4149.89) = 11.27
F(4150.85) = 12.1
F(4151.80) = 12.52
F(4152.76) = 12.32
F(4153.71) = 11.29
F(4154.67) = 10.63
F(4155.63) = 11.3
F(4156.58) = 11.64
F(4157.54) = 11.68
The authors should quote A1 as 2.11 angstroms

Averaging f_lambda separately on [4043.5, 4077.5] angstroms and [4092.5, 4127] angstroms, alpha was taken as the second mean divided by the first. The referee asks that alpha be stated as 1.01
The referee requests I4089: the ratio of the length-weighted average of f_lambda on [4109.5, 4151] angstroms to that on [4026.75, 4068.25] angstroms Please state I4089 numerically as 1.06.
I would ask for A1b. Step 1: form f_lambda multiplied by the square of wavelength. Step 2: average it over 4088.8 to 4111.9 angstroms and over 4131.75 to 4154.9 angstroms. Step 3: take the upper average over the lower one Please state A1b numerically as 1.13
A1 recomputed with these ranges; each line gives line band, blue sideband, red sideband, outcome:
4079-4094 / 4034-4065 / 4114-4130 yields -0.5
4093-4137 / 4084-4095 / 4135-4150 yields 3.5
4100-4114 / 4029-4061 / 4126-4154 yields 1.5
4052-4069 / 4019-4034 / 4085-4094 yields 1.2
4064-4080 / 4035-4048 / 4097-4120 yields 0.6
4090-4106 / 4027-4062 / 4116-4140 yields 1.8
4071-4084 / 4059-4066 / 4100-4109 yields -0.7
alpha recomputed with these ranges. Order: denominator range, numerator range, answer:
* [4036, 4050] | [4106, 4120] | 1.03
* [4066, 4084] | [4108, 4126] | 1.08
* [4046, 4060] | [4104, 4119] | 1.05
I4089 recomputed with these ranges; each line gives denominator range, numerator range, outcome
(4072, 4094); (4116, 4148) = 1.02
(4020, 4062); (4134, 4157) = 1.06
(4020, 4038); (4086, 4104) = 0.94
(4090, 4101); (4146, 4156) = 1.11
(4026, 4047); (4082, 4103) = 0.96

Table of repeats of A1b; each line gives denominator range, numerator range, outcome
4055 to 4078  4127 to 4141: 1.12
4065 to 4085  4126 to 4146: 1.10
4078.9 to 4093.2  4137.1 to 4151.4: 1.05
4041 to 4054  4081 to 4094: 1.09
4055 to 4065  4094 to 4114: 1.00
